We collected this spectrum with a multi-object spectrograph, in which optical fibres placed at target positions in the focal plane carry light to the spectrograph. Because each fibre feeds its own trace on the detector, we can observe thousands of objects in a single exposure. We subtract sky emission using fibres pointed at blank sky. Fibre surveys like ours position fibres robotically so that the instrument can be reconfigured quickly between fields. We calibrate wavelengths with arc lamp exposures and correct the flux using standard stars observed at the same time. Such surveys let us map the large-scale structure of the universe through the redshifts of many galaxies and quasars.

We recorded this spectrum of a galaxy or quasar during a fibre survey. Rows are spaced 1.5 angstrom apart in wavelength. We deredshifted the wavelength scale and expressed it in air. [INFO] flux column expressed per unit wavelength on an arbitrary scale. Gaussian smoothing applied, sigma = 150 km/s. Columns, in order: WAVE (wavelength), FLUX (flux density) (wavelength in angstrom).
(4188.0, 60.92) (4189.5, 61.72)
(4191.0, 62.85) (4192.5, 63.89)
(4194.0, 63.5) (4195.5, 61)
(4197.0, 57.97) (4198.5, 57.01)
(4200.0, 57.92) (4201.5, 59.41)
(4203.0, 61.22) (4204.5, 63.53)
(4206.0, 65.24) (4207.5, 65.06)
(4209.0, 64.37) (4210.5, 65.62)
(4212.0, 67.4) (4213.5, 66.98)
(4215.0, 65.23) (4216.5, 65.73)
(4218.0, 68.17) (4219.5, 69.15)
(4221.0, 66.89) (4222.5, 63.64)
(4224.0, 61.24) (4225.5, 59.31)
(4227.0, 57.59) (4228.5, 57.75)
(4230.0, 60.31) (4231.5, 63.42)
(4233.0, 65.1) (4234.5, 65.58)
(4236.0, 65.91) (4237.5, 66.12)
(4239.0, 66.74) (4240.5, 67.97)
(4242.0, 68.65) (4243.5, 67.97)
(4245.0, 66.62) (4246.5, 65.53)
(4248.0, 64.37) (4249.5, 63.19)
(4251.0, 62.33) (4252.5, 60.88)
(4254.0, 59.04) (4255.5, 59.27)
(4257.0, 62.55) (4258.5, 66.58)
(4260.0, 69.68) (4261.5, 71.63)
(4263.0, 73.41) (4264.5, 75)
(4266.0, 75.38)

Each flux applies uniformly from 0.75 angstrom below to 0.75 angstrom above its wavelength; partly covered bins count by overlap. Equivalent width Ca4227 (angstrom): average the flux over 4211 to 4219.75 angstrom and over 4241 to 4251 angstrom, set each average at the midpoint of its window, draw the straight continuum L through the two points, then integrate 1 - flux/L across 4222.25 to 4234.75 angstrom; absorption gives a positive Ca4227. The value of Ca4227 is 1.0 angstrom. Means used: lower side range 67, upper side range 65.8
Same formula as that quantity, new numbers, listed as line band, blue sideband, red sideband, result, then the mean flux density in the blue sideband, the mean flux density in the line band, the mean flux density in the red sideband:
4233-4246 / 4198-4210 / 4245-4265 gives -0.5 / 61.9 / 66.8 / 65.6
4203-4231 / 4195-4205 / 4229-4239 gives -0.9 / 59.6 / 64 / 64.4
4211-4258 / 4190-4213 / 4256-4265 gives 1.4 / 62.4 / 64.2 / 69.4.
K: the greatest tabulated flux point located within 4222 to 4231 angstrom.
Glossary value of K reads 63.64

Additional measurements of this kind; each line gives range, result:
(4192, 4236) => 69.15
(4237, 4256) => 68.65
